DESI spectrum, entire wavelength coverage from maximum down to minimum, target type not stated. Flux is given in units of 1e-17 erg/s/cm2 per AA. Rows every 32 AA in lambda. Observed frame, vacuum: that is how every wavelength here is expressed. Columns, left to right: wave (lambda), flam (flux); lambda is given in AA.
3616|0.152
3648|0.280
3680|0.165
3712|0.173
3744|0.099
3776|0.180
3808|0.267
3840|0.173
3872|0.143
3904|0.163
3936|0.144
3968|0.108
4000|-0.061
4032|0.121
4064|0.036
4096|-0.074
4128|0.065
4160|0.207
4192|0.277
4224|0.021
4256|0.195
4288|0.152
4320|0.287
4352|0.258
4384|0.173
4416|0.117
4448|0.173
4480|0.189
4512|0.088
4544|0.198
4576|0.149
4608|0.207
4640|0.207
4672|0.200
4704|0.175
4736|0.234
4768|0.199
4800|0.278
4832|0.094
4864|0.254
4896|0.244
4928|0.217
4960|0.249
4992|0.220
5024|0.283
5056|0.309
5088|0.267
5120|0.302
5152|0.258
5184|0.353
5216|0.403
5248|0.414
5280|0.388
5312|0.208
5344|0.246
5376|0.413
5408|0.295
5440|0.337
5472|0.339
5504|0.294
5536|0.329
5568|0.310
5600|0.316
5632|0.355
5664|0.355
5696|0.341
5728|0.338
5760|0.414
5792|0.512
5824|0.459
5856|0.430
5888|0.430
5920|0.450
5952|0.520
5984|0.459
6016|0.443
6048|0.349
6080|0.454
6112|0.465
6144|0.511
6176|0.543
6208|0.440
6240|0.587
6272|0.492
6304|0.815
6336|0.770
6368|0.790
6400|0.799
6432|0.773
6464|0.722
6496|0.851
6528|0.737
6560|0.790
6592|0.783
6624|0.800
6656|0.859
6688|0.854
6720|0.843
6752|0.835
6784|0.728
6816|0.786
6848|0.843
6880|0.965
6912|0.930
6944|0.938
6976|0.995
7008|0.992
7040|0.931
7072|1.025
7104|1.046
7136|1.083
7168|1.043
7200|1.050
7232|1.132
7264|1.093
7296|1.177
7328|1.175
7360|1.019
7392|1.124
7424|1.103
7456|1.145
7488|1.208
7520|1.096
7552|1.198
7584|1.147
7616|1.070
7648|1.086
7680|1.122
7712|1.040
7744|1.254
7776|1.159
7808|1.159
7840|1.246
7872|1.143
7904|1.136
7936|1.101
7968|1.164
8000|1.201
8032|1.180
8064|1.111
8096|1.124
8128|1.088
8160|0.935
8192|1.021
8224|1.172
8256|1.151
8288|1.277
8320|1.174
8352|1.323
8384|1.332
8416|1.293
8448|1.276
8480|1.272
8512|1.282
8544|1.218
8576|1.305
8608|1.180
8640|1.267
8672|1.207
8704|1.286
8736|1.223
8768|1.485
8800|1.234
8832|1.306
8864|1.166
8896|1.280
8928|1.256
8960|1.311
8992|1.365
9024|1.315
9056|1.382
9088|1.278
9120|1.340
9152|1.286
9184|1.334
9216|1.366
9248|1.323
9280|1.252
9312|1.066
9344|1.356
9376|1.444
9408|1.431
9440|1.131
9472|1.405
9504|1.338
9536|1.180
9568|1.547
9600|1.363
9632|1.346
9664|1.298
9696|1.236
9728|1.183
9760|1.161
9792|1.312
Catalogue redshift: 0.58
